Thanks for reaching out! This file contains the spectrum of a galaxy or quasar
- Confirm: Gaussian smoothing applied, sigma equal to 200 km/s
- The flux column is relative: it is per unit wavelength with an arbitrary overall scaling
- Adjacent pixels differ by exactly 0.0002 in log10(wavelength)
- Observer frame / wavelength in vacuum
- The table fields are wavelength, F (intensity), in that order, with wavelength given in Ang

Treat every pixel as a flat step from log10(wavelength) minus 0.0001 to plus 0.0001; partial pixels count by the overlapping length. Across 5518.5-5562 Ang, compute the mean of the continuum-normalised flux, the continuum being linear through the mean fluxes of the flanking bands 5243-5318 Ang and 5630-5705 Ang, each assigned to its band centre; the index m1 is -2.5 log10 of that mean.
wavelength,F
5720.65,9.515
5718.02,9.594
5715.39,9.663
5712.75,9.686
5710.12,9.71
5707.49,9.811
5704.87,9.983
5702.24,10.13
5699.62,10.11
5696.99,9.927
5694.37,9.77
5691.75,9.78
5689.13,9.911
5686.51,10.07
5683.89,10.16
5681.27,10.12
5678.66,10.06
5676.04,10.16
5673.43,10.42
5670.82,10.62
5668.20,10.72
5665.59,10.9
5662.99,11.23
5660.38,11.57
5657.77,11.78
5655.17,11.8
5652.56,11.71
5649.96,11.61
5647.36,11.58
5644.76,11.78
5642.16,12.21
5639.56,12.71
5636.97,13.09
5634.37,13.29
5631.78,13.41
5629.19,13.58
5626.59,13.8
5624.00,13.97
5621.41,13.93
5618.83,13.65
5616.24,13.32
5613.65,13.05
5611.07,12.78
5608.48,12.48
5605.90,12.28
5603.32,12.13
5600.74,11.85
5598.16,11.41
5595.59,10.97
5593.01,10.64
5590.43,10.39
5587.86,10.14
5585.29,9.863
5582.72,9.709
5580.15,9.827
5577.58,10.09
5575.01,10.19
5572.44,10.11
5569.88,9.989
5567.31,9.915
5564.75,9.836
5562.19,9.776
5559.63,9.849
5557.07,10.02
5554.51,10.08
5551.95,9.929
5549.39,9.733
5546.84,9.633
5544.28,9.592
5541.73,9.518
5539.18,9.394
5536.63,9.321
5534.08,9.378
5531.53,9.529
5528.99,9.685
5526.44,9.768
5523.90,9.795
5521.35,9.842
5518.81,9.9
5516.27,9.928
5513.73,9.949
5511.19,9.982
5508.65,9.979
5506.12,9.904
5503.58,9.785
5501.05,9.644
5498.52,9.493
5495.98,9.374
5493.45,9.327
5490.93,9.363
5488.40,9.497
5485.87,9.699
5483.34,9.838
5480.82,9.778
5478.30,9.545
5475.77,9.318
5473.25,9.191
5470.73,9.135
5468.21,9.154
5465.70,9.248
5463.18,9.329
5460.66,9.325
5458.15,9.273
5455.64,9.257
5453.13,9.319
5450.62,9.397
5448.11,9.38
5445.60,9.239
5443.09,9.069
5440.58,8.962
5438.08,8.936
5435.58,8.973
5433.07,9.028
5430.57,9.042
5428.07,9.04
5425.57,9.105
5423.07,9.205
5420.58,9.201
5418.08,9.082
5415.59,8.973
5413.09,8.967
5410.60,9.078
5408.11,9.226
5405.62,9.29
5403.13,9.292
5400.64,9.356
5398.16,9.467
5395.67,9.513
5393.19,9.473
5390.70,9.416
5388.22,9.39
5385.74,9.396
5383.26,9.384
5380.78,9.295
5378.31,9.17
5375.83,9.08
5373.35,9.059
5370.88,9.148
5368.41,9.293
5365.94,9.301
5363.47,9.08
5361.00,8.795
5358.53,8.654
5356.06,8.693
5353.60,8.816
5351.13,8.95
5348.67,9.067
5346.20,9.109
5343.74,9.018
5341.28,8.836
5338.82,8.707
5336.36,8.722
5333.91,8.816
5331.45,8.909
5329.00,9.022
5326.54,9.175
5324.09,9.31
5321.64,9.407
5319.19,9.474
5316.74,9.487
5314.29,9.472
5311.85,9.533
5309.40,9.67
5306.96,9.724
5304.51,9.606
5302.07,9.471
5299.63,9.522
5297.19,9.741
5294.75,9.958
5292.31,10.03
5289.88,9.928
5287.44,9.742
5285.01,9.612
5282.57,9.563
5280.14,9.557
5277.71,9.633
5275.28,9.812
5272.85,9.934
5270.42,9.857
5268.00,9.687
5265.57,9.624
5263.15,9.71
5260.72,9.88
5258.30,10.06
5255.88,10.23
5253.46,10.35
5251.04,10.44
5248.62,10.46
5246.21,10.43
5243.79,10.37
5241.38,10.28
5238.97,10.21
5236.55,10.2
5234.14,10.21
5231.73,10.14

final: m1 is 0.10 mag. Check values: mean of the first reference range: 9.84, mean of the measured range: 9.7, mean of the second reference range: 11.1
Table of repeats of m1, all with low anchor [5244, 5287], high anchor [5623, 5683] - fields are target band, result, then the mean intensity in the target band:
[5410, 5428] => 0.18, 9.08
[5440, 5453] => 0.17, 9.23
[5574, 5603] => 0.10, 10.5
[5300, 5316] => 0.06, 9.57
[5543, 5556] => 0.16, 9.79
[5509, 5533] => 0.14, 9.82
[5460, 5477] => 0.18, 9.24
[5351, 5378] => 0.16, 8.99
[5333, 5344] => 0.17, 8.81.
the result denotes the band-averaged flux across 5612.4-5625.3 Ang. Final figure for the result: 13.6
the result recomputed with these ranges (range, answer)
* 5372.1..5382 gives 9.15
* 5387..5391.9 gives 9.41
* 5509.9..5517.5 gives 9.95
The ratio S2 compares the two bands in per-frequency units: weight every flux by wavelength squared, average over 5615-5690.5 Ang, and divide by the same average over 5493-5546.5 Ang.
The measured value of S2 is 1.28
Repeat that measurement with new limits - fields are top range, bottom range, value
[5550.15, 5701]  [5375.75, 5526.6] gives 1.27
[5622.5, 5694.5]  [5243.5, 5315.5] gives 1.34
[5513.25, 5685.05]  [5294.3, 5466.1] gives 1.29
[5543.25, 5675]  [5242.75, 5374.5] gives 1.34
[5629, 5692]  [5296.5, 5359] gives 1.39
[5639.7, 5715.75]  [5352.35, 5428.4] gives 1.28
